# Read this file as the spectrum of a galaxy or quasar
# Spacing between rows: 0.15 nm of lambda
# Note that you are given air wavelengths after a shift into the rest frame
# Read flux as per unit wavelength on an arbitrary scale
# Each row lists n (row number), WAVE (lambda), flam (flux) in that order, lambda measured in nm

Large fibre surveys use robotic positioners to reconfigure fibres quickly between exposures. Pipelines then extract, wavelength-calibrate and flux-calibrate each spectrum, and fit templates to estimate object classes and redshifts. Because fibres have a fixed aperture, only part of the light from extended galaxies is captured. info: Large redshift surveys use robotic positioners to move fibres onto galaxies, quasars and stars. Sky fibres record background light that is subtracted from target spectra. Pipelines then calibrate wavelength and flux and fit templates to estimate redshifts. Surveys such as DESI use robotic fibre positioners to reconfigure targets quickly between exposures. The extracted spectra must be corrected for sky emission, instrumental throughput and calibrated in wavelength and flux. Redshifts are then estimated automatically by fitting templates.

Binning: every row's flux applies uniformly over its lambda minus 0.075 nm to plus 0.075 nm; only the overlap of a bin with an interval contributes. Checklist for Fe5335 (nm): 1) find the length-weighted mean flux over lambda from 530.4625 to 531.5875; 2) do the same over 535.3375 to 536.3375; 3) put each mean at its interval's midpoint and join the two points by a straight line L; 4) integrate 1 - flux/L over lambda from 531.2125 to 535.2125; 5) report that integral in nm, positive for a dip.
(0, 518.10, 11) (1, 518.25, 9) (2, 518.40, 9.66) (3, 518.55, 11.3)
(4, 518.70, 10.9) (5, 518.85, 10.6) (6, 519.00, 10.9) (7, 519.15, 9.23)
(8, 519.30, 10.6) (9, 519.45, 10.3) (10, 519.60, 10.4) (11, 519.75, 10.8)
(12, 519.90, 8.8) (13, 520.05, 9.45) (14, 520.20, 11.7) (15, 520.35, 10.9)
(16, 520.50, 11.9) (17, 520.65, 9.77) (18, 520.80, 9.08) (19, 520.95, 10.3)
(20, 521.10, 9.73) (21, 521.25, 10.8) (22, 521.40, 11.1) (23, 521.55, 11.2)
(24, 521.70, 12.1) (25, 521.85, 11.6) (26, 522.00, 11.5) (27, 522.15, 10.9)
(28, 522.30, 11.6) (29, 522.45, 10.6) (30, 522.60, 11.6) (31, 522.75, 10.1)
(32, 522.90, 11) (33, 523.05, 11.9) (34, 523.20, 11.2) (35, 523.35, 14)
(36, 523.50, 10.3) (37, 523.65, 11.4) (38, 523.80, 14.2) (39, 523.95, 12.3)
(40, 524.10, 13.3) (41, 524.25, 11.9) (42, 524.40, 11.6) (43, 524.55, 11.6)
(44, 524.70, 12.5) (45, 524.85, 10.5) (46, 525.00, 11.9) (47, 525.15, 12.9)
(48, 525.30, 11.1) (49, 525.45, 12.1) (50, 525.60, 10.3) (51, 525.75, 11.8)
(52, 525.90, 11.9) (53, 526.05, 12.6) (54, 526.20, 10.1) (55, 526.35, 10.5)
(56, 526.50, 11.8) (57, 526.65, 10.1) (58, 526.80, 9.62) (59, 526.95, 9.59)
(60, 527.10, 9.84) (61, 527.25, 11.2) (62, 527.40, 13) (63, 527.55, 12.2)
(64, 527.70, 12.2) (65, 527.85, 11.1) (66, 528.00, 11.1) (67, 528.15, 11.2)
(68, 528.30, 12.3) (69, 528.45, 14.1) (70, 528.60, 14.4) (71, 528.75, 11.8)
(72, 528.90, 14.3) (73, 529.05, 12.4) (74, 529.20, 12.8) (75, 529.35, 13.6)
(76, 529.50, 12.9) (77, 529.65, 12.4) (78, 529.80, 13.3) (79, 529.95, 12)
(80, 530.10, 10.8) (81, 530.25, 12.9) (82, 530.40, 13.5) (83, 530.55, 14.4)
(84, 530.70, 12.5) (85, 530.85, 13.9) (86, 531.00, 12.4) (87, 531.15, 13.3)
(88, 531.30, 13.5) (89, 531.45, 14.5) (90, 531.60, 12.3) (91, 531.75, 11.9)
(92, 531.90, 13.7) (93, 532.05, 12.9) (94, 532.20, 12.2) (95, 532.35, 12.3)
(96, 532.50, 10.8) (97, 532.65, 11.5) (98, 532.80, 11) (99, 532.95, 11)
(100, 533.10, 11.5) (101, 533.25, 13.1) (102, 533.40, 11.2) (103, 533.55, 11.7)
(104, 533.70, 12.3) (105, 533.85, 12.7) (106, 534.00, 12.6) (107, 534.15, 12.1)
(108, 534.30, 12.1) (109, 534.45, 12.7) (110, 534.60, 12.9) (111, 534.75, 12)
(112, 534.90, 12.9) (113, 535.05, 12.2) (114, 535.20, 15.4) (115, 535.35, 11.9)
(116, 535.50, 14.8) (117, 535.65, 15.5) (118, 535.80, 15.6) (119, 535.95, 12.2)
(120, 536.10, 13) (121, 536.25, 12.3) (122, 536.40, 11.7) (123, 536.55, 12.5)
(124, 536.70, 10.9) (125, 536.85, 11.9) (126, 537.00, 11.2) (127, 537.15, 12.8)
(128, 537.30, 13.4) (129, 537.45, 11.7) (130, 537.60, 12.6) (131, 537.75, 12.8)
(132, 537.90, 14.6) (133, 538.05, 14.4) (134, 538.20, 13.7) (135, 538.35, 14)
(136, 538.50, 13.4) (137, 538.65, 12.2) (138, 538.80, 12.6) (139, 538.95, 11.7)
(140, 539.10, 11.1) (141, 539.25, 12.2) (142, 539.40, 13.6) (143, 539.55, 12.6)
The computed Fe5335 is 0.35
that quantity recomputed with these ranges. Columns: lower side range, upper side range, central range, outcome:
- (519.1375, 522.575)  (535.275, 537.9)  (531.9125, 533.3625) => 0.05 nm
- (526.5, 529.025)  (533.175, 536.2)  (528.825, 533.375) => -0.12 nm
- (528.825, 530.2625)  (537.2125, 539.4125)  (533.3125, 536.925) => 0.04 nm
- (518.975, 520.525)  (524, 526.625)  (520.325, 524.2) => -0.13 nm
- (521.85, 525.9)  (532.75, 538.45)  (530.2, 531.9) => -0.12 nm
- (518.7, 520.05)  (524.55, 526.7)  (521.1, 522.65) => -0.07 nm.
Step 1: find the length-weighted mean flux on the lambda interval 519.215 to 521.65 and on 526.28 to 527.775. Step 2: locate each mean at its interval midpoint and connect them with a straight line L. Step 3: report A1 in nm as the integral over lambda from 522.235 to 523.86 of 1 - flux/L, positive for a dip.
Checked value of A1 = -0.14 nm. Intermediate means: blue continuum 10.4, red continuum 11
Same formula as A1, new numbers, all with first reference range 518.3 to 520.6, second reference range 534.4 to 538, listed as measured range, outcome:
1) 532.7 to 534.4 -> 0.08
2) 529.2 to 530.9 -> -0.13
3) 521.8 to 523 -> -0.02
